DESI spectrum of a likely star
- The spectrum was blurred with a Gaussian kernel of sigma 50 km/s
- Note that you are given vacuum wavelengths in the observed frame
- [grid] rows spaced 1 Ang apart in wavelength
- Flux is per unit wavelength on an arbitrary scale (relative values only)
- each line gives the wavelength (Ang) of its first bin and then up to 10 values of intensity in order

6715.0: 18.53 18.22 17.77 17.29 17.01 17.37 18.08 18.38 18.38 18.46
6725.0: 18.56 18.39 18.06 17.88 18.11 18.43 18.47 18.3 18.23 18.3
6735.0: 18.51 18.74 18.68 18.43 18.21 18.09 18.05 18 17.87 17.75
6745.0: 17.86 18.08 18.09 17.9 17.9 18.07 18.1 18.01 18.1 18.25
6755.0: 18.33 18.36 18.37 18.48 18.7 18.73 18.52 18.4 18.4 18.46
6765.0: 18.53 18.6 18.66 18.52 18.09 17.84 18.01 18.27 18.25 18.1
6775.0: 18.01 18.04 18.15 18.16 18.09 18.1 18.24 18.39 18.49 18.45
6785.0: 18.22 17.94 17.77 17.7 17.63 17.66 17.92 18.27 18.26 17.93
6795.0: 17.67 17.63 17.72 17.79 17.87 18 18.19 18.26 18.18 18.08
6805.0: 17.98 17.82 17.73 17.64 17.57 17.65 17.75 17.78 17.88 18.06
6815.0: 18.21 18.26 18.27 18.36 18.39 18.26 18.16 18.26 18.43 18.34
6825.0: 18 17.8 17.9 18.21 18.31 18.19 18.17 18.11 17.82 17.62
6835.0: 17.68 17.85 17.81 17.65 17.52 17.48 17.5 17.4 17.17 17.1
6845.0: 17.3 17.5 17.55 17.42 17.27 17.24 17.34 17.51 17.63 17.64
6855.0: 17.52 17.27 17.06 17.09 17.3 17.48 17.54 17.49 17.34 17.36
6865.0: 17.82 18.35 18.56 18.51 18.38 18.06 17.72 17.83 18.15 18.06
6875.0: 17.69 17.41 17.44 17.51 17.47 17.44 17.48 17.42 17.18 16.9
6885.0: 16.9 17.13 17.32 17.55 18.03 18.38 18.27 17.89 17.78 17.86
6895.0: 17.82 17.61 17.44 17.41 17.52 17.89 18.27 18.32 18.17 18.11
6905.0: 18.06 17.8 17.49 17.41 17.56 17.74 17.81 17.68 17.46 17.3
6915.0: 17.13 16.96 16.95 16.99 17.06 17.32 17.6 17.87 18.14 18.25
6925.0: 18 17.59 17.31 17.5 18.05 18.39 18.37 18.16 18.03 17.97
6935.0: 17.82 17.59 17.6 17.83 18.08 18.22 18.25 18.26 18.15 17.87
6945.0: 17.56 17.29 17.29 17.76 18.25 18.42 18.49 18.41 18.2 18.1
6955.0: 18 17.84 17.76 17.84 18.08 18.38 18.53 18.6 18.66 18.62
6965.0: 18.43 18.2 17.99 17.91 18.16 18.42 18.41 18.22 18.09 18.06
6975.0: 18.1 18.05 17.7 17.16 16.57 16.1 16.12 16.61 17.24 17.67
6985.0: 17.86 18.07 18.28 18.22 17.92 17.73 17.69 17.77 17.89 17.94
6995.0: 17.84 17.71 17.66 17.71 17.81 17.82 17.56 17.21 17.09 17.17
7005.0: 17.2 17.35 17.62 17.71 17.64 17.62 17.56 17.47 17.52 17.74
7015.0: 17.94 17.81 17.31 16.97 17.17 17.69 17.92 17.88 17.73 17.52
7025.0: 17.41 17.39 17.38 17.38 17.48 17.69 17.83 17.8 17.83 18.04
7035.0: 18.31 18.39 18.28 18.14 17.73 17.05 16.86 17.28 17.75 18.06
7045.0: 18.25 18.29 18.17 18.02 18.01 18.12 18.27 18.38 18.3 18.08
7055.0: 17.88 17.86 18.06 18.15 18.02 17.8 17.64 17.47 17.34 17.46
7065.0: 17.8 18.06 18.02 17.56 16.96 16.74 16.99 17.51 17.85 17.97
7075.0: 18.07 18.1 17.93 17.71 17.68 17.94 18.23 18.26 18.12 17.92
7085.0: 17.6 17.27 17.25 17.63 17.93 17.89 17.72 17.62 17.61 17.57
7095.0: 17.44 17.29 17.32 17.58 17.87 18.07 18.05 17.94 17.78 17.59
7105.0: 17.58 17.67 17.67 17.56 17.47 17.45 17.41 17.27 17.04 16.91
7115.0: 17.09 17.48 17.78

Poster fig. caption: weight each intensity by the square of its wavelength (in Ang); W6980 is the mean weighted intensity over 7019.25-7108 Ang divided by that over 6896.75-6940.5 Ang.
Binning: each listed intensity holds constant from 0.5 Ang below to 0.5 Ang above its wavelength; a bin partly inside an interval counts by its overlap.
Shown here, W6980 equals 1.04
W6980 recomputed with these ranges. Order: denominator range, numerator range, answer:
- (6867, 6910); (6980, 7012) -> 1.02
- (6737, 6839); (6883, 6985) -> 1.03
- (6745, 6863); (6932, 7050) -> 1.05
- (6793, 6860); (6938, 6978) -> 1.06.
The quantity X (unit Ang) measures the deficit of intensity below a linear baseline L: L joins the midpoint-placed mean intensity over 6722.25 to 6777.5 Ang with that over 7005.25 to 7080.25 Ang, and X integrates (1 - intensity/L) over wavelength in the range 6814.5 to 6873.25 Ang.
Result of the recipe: 0.99 Ang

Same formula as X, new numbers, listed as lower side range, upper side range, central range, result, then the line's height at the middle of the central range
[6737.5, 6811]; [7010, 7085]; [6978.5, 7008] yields 0.56 Ang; 17.8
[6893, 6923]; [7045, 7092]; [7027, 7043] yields 0.05 Ang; 17.8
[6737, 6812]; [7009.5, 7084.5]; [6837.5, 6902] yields 1.38 Ang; 18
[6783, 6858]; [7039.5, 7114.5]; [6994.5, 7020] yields 0.31 Ang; 17.8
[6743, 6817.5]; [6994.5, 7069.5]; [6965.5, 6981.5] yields 0.09 Ang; 17.8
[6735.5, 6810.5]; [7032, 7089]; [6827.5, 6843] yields 0.22 Ang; 18.1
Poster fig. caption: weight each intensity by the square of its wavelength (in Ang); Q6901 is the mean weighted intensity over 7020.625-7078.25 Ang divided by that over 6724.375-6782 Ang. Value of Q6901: 1.1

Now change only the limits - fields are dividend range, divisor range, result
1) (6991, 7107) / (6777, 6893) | 1.06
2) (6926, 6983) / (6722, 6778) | 1.04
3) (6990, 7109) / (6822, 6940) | 1.05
